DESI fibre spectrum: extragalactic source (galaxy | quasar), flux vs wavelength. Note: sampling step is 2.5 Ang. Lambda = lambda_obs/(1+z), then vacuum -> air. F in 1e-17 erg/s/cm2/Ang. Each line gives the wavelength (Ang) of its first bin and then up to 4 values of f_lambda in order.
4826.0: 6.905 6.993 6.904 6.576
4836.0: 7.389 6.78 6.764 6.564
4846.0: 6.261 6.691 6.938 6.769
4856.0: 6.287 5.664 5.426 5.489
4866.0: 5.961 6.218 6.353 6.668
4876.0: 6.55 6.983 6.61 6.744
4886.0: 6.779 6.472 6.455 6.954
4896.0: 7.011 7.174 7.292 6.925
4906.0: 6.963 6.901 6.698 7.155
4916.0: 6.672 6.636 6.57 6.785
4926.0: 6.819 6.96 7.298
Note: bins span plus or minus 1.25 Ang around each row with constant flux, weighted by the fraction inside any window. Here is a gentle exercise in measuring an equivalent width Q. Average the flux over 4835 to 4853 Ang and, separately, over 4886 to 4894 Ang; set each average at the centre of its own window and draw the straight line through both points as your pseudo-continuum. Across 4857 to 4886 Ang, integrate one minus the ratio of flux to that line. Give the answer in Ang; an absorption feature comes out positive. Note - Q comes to 1.8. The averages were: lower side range 6.76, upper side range 6.62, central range 6.27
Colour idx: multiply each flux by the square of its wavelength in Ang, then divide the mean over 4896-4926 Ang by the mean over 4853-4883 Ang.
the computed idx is 1.12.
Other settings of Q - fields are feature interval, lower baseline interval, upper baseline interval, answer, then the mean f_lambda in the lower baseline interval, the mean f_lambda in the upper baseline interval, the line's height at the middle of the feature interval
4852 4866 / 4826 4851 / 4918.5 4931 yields 1.7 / 6.78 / 6.82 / 6.79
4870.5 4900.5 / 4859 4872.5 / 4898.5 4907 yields -1.1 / 5.89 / 7.08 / 6.53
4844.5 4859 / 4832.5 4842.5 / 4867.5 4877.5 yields 0.5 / 6.88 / 6.47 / 6.71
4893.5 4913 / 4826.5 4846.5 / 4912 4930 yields -0.6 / 6.8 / 6.81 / 6.8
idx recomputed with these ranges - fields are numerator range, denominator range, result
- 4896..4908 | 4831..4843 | 1.06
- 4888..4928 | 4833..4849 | 1.05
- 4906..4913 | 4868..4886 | 1.05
